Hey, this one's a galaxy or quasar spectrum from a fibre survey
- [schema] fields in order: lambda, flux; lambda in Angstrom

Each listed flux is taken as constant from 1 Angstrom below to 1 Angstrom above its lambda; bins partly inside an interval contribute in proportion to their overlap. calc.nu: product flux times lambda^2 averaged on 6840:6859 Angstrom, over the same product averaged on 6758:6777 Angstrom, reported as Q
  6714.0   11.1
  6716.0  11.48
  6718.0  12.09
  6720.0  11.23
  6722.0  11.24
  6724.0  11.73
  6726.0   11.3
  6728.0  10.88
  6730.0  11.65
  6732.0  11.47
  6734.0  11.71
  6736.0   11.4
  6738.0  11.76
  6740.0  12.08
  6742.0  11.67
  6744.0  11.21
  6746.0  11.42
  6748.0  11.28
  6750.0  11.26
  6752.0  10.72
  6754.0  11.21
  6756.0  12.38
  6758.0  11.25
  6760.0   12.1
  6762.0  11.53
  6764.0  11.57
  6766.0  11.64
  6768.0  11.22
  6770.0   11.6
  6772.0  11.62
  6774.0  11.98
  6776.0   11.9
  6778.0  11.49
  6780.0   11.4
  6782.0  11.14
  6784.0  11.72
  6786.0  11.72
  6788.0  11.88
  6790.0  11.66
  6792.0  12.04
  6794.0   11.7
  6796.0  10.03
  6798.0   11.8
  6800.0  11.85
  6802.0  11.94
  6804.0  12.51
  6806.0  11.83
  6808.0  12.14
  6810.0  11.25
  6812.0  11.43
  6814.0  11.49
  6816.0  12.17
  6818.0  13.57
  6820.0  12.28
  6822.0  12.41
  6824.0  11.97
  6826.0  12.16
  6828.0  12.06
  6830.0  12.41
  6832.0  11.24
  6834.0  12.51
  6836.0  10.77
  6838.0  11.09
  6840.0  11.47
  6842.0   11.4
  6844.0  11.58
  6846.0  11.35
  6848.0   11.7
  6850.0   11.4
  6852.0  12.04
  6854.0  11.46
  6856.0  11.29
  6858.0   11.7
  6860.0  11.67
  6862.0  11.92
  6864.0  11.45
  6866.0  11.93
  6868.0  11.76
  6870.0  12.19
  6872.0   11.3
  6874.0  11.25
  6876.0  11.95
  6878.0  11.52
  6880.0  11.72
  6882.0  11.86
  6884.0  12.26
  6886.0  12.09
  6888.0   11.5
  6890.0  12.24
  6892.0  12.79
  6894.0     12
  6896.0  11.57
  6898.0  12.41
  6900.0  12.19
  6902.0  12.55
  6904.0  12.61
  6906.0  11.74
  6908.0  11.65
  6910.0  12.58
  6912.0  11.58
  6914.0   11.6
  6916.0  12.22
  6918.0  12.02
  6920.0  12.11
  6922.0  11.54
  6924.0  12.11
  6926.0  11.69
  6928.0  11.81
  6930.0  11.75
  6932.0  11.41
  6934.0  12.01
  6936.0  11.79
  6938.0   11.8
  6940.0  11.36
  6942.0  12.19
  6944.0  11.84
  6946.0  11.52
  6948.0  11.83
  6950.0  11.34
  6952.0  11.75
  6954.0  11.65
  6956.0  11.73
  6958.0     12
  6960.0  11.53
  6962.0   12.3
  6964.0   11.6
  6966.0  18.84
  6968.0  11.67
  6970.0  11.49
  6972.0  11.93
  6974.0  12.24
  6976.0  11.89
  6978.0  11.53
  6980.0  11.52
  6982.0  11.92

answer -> 1.01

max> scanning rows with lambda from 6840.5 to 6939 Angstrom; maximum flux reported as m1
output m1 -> 12.79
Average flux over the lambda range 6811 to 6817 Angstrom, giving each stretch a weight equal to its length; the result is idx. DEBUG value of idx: 11.7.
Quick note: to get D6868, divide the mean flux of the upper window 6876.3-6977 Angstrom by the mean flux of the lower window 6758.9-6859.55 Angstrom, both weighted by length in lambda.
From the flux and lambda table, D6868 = 1.03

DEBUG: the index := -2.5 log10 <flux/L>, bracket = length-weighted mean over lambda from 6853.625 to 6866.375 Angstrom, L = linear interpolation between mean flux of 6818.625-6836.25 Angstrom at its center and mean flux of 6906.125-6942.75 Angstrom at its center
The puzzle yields 0.03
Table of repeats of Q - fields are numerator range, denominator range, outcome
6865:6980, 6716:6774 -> 1.10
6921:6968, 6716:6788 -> 1.11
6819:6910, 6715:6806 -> 1.06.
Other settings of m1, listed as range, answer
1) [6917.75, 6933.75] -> 12.11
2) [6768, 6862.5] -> 13.57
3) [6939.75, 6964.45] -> 12.3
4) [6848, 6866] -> 12.04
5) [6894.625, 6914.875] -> 12.61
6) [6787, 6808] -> 12.51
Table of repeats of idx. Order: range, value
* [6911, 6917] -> 11.8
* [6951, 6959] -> 11.8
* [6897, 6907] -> 12.3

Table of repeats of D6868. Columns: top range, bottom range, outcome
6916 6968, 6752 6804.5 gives 1.04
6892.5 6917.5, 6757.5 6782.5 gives 1.04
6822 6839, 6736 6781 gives 1.02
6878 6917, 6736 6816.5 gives 1.04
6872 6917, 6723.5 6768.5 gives 1.04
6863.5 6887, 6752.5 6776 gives 1.01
